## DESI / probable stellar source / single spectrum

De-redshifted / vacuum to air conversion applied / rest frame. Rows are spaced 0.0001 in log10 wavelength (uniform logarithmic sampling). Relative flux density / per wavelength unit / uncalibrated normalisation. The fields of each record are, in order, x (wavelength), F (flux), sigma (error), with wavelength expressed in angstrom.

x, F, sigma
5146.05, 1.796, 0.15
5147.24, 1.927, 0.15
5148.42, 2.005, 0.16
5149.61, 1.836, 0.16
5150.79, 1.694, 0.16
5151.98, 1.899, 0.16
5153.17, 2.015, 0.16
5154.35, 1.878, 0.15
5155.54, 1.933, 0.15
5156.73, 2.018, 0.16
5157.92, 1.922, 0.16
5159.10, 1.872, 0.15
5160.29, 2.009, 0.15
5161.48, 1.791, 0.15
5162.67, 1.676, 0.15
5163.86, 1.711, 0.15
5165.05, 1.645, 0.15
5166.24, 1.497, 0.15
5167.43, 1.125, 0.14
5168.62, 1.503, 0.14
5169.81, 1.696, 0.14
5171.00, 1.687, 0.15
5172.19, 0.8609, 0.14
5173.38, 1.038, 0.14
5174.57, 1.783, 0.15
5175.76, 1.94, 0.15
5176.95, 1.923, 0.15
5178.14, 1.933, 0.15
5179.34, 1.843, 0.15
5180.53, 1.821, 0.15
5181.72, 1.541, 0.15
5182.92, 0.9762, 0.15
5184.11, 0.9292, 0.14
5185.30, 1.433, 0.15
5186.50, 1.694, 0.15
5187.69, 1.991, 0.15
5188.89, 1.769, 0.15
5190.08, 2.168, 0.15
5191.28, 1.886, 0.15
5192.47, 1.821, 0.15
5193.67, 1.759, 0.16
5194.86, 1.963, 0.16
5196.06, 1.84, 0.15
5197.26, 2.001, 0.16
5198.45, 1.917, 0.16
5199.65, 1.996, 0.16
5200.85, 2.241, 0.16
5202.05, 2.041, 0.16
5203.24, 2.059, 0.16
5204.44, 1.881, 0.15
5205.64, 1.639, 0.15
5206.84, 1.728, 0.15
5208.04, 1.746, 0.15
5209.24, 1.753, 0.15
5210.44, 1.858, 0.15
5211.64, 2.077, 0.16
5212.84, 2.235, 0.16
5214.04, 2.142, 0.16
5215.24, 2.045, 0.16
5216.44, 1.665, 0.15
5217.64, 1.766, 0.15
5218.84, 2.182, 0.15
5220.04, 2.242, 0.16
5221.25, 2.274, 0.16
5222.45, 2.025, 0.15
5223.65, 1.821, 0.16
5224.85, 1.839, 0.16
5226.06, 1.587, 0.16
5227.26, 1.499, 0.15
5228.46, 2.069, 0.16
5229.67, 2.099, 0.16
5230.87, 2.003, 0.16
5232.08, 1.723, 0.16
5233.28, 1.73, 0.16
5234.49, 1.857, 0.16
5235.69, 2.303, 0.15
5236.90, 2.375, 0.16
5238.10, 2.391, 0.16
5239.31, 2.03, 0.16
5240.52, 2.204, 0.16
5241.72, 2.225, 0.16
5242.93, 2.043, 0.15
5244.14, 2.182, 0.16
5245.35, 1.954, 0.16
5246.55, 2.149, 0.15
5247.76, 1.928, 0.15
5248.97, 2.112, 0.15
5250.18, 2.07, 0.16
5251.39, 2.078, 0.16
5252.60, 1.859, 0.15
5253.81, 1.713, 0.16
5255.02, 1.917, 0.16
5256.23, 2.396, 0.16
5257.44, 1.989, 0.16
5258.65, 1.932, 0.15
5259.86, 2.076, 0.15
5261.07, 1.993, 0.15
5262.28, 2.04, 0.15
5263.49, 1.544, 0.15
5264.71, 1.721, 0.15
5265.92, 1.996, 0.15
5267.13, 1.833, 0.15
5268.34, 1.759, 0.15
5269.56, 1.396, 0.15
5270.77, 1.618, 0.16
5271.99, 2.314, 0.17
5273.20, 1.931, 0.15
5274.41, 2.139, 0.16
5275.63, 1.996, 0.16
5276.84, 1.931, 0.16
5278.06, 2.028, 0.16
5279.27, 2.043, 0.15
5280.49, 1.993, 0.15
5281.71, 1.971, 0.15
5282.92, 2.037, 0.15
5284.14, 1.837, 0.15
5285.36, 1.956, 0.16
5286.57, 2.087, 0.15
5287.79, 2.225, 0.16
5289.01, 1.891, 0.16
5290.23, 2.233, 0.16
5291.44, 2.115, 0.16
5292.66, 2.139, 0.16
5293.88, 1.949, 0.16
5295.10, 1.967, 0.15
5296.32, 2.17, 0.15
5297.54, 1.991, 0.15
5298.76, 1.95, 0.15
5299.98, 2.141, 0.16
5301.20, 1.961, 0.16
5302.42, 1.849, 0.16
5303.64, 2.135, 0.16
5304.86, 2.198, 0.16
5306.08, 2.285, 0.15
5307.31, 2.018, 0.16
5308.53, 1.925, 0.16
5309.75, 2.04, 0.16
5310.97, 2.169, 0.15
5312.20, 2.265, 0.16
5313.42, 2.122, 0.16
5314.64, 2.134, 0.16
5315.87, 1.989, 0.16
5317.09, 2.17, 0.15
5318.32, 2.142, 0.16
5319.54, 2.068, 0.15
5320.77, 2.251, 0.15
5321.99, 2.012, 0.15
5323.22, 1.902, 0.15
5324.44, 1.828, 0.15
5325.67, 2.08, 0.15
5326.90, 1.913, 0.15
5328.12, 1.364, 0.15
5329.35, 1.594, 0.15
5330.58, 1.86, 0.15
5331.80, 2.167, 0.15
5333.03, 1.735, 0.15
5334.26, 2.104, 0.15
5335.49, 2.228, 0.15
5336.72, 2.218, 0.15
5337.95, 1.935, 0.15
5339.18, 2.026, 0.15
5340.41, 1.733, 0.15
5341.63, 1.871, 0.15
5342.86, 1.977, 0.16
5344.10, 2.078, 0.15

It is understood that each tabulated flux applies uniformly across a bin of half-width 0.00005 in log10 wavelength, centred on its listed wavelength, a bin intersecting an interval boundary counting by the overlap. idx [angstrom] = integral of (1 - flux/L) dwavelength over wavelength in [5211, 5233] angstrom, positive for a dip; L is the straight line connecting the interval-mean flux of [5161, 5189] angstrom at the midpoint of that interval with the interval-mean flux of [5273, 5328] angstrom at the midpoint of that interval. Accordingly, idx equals -2.7 angstrom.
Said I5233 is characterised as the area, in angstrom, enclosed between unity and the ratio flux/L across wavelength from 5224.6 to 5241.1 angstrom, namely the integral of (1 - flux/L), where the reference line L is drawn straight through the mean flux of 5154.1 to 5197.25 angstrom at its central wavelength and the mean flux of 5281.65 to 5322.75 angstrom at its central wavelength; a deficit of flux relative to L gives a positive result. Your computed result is -1.0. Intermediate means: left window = 1.69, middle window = 1.98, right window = 2.07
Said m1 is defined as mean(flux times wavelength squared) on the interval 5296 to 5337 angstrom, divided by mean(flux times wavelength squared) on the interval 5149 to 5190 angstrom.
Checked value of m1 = 1.3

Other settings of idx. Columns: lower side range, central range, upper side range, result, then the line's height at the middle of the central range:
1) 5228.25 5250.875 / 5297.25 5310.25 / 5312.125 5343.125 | -0.2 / 2.01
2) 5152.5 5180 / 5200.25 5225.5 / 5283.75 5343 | -2.2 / 1.81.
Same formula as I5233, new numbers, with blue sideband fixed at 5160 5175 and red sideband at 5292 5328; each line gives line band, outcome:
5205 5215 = -1.3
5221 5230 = -0.7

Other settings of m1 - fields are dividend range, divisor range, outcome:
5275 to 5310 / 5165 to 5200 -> 1.28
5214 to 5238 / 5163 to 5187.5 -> 1.30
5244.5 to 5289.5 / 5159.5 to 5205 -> 1.18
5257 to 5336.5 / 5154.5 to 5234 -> 1.15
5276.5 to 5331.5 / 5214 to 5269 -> 1.04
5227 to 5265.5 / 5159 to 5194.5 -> 1.26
